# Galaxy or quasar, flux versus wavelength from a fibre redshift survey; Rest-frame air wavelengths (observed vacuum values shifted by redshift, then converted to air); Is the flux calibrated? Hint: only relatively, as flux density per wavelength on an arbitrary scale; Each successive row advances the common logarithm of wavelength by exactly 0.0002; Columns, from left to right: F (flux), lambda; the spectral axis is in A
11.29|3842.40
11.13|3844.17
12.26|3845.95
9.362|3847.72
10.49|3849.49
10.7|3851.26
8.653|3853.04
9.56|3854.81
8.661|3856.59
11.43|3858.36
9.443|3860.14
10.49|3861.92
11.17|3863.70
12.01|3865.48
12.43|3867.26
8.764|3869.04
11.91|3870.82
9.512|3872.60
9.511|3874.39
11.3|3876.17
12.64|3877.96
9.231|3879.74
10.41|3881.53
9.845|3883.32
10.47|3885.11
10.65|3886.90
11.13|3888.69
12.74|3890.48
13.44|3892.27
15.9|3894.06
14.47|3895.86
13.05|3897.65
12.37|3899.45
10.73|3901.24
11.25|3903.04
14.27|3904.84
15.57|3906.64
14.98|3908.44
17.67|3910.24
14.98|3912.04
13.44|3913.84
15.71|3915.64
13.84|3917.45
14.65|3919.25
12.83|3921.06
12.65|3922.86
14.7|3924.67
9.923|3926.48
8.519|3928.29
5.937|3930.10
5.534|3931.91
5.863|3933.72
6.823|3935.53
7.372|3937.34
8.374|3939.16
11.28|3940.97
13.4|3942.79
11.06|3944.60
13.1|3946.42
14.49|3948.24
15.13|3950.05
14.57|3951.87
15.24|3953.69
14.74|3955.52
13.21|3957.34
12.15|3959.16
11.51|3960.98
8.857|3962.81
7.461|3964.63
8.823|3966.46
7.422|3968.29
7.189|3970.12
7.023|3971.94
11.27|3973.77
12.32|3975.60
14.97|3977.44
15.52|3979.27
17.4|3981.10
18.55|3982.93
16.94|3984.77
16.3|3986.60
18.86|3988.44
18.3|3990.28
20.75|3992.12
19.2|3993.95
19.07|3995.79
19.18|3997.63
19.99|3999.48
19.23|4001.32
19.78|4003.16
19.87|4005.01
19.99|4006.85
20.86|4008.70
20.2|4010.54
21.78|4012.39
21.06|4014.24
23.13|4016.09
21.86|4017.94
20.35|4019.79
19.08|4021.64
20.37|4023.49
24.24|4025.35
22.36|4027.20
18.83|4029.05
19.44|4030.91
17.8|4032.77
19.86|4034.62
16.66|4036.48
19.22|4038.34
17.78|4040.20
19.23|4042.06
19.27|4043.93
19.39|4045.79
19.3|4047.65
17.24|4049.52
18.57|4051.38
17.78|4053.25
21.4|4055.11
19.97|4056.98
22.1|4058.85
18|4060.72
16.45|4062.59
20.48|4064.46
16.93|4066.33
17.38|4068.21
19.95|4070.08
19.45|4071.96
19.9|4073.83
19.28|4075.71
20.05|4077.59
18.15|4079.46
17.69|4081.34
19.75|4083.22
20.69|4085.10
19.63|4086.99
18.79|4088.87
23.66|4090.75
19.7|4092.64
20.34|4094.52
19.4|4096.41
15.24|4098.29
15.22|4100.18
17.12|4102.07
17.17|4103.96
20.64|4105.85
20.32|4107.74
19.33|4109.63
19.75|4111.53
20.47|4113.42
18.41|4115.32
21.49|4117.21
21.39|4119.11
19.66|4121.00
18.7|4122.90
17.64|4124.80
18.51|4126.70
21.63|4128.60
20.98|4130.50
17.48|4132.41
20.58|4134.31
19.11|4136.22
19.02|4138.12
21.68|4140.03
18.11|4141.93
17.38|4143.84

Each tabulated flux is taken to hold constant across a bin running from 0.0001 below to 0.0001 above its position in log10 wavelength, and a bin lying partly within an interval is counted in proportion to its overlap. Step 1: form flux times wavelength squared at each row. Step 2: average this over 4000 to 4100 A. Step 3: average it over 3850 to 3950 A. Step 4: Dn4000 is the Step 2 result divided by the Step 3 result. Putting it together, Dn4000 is 1.83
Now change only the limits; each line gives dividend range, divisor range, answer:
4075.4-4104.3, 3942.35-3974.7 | 1.76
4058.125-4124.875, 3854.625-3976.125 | 1.83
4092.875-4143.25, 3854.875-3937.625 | 1.86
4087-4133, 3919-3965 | 1.89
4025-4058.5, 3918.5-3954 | 1.85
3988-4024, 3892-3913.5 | 1.51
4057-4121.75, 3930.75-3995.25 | 1.62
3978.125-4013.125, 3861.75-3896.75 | 1.77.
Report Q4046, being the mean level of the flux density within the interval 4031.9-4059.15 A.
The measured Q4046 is 19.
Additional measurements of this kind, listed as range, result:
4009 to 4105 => 19.4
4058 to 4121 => 19.2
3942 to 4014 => 15.3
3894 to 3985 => 12.2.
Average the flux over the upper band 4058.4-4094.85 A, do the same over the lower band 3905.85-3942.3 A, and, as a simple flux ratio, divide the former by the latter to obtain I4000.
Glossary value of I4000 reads 1.68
